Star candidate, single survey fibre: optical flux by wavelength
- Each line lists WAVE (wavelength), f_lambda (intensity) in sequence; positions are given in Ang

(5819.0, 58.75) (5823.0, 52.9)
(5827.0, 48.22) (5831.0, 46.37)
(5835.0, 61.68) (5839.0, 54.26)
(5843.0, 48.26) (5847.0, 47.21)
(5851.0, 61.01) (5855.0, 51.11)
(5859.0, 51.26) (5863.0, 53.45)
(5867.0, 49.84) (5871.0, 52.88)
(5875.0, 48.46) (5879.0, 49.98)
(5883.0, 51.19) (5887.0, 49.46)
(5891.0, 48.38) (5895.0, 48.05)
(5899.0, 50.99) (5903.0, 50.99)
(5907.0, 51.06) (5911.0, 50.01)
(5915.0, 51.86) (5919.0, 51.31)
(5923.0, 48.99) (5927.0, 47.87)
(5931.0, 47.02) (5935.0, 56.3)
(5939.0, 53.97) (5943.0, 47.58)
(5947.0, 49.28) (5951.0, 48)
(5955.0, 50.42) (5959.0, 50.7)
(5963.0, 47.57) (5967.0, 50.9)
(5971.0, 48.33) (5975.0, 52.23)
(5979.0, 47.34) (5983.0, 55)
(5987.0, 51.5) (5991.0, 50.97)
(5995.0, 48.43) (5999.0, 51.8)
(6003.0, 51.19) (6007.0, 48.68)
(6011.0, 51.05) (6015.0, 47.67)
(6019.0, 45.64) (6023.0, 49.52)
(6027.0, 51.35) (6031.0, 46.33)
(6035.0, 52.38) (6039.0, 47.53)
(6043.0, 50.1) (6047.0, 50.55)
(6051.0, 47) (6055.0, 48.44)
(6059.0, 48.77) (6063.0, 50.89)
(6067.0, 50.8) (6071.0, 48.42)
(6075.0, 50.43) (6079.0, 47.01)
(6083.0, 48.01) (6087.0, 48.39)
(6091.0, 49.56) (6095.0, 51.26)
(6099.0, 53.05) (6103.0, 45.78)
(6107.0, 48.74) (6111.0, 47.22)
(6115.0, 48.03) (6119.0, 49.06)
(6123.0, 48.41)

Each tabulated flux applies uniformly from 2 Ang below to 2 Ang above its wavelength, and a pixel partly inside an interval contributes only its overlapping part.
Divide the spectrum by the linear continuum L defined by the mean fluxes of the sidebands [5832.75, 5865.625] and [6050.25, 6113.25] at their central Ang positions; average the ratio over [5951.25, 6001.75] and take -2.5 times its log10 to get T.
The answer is 0.01 mag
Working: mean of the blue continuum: 53.4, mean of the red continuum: 49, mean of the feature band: 50.4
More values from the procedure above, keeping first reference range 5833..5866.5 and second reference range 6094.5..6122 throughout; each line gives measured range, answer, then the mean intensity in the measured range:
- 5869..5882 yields 0.05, 50.5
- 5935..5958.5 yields 0.03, 50.5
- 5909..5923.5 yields 0.03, 50.7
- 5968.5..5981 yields 0.04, 49.4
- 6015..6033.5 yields 0.05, 48.3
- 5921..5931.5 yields 0.09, 48.1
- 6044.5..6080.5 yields 0.01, 49.2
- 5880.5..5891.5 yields 0.06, 49.9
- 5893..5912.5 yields 0.05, 50.2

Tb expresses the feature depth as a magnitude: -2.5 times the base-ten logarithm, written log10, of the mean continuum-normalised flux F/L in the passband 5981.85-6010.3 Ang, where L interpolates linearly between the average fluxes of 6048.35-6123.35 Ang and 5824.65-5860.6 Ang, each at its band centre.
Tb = -0.02 mag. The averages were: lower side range 52.2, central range 51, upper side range 48.9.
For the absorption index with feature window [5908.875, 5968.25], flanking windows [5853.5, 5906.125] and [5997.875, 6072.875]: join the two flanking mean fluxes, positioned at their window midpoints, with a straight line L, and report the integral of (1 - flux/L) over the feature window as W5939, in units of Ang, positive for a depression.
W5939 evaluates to -0.1 Ang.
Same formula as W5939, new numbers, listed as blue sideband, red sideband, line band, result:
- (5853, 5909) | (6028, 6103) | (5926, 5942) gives -0.35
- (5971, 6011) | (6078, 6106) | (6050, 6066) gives 0.19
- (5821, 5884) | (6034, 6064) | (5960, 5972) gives 0.29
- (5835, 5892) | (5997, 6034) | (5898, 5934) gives 0.47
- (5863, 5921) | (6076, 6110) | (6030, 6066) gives 0.04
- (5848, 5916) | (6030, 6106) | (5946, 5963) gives 0.34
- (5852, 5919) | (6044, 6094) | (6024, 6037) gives -0.14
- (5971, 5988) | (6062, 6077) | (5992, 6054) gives 1.64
